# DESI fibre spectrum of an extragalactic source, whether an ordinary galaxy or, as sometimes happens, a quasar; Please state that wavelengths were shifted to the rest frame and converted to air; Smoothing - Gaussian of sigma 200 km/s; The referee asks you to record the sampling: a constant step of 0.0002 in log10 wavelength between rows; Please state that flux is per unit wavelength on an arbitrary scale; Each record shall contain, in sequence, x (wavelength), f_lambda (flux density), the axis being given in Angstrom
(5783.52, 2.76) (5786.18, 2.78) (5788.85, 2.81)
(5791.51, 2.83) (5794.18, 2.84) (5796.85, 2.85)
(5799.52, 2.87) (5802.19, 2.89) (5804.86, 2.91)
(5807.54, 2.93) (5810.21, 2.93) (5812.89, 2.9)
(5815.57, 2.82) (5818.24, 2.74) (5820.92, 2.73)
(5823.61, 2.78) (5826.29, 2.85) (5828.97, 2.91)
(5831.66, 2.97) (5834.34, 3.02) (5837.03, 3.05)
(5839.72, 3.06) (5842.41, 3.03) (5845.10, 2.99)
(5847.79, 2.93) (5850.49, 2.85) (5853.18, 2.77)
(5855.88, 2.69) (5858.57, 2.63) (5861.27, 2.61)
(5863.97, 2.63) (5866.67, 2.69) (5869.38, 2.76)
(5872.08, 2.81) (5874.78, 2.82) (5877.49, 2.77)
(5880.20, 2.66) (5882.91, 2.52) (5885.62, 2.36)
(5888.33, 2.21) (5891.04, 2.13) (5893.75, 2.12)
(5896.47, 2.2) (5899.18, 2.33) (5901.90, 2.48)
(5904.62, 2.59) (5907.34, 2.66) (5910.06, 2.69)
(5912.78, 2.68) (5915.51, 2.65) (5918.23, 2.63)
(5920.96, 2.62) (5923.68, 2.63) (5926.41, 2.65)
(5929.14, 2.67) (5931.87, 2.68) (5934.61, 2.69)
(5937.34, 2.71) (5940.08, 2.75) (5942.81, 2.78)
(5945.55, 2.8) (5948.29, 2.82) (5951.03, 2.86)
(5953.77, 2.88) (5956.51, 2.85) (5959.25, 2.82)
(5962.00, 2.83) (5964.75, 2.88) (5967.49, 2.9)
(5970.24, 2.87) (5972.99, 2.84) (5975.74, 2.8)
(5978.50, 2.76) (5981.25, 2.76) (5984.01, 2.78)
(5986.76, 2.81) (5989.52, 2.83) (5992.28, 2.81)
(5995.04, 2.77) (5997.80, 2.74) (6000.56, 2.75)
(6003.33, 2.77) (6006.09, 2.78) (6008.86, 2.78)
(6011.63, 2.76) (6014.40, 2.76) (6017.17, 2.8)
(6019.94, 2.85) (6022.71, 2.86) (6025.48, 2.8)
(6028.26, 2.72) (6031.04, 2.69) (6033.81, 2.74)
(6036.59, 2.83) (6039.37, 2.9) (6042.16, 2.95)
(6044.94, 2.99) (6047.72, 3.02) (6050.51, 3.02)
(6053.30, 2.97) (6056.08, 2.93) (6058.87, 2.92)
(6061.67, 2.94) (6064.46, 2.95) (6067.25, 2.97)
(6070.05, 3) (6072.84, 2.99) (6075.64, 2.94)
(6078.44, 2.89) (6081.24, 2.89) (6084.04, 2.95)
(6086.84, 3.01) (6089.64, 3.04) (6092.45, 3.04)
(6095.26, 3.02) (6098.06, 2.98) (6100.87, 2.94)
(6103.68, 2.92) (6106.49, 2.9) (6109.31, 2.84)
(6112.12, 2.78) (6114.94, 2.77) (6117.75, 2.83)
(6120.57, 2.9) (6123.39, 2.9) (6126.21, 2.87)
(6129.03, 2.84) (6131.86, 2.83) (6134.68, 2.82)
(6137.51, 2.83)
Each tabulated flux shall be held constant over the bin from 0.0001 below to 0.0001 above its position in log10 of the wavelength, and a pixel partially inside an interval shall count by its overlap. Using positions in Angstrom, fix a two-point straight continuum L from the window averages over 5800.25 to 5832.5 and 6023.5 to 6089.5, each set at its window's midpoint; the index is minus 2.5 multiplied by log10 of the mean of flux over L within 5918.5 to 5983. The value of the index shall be 0.05 mag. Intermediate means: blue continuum 2.86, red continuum 2.92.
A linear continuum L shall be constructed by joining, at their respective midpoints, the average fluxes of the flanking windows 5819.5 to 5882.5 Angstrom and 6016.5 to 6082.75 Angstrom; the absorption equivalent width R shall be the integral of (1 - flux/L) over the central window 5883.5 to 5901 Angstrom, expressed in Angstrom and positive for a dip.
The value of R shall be 3.7 Angstrom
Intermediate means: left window 2.82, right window 2.9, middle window 2.25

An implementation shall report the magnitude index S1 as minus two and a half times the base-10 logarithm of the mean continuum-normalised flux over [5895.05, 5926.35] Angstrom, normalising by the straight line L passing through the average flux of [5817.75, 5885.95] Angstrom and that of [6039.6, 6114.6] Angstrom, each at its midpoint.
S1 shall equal 0.111 mag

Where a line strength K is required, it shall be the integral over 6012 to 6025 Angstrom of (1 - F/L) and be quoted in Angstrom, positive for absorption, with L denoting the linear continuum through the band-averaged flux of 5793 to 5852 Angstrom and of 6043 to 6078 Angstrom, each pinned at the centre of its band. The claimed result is 0.6 Angstrom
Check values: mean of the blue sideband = 2.9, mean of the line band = 2.81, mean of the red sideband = 2.97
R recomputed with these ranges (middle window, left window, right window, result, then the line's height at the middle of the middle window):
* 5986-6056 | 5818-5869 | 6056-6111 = 2.2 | 2.92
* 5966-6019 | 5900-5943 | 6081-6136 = -0.9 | 2.75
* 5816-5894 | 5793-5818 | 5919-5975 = 2.9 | 2.84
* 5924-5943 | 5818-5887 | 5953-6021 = 0.7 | 2.8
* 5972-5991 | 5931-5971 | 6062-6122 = 0.3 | 2.84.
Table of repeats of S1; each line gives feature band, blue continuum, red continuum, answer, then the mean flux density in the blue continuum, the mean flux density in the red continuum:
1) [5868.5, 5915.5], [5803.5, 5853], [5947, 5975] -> 0.147 mag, 2.91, 2.85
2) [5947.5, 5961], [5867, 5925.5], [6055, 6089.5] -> -0.067 mag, 2.54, 2.95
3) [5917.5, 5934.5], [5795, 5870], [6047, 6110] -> 0.095 mag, 2.85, 2.96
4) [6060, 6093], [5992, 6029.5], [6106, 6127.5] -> -0.054 mag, 2.78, 2.85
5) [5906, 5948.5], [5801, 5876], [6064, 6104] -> 0.078 mag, 2.85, 2.97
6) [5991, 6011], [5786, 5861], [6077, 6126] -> 0.049 mag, 2.87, 2.92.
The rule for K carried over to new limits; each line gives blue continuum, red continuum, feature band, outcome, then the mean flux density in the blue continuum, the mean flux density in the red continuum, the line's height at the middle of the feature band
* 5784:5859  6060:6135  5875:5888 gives 1.4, 2.87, 2.92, 2.88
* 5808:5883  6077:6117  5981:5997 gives 0.5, 2.82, 2.93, 2.88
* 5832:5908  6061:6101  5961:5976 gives -0.3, 2.66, 2.97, 2.81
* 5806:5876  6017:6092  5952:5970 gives 0.1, 2.84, 2.91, 2.88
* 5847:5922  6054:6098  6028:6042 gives 0.4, 2.59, 2.97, 2.88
